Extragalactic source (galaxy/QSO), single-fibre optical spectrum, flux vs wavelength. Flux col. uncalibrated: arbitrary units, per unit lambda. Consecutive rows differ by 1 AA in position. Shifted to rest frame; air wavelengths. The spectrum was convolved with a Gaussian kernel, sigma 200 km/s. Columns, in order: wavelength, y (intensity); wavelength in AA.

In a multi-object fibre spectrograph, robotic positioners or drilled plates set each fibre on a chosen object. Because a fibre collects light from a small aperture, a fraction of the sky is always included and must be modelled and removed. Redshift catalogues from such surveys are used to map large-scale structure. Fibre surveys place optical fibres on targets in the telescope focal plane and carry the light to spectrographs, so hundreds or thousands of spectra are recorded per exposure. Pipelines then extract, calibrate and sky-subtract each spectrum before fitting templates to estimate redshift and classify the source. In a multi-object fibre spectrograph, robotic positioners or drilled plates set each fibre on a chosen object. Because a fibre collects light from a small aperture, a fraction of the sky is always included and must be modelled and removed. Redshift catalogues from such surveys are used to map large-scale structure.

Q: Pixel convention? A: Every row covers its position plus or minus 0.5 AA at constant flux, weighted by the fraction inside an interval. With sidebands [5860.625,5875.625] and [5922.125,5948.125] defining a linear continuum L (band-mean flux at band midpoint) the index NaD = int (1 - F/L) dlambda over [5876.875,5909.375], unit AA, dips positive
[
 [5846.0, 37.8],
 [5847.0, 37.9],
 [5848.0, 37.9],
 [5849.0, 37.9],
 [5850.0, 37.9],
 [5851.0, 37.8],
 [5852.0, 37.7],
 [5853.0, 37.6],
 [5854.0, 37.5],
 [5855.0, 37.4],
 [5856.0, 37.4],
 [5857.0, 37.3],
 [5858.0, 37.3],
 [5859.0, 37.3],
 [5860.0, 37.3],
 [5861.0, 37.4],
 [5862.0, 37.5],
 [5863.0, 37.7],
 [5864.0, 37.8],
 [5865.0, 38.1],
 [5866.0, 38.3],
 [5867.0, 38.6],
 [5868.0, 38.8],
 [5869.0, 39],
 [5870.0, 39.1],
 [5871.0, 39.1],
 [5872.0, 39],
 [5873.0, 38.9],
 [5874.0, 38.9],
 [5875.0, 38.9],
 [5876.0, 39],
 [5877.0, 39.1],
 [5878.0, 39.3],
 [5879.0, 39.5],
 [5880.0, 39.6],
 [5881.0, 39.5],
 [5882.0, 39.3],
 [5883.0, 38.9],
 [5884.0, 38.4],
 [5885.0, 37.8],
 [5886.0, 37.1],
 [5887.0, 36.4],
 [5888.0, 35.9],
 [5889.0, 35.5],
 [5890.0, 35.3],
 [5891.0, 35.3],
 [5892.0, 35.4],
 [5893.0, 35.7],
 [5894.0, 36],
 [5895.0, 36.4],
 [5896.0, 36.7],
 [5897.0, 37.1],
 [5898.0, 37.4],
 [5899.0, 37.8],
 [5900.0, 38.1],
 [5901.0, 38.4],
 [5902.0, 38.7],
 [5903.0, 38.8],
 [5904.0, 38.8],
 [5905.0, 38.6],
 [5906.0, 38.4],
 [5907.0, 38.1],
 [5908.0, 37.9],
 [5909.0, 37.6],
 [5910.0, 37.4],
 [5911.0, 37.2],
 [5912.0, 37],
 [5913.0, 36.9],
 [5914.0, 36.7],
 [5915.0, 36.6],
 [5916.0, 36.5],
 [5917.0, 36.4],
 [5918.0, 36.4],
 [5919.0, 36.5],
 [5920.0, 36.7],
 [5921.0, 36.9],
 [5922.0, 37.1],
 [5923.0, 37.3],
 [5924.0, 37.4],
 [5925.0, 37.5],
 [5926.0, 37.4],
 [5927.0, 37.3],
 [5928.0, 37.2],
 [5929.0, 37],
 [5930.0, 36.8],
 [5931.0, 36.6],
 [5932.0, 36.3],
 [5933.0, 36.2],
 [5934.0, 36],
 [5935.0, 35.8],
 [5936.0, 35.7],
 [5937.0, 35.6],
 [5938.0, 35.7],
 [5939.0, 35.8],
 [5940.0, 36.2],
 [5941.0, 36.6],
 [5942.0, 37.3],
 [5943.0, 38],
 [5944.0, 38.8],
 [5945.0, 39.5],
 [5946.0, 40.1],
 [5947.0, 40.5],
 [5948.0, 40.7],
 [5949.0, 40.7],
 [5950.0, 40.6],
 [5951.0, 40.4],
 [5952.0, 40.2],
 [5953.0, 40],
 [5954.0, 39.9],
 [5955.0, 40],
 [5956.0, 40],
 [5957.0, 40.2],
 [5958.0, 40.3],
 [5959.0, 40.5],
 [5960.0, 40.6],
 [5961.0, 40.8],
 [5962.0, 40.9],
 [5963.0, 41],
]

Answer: 0.3 AA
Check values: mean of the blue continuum 38.5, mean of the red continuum 37.2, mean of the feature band 37.6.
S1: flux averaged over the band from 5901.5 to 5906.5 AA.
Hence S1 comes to 38.7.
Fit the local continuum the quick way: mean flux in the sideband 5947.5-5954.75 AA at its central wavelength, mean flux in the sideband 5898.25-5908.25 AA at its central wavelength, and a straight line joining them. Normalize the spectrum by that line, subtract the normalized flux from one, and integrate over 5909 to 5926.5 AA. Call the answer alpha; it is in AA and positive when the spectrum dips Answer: 0.9 AA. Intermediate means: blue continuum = 38.3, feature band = 37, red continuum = 40.3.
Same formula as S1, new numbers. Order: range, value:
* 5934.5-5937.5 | 35.7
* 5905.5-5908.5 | 38.1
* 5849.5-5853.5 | 37.8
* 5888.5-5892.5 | 35.4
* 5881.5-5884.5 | 38.9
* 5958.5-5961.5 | 40.6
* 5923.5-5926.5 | 37.4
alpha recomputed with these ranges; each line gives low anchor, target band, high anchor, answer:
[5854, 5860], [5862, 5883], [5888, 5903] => -1.0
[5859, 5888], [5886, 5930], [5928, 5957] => 1.4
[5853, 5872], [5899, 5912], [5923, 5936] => -0.3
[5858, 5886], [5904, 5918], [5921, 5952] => 0.2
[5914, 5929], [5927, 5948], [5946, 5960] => 0.8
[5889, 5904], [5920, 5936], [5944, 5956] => 0.8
